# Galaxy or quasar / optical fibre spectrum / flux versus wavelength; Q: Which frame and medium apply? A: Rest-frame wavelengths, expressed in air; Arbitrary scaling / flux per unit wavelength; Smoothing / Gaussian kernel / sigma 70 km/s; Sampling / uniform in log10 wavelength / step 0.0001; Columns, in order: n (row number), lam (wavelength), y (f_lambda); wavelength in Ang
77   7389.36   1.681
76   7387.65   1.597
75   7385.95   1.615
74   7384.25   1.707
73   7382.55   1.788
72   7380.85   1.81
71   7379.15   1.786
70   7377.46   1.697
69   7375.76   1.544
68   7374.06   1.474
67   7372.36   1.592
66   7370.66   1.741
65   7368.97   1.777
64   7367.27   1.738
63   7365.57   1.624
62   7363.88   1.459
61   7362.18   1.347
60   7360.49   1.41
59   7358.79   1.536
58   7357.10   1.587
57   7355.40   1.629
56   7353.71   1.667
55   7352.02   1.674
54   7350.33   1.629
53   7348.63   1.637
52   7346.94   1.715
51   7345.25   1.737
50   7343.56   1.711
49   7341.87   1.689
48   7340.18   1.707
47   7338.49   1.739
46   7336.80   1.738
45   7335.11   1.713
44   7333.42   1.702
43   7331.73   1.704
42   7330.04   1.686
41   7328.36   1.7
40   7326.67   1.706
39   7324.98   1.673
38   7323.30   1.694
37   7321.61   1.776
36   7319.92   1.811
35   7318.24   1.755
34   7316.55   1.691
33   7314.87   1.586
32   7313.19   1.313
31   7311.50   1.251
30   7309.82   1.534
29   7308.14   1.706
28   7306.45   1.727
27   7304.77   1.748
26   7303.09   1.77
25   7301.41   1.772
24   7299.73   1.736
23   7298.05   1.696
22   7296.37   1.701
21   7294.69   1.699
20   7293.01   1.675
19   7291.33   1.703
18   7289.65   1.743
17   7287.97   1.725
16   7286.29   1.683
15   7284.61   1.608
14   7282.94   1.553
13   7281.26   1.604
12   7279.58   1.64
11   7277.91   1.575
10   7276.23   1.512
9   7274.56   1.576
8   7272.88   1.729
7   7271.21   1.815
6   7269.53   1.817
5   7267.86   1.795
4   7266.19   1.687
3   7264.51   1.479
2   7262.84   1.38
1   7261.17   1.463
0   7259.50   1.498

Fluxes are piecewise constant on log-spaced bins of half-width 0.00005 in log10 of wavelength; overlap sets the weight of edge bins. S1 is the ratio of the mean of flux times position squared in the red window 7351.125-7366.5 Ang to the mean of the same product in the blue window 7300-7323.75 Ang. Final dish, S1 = 0.9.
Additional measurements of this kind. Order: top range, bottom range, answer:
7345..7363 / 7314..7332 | 0.94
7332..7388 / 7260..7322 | 1.02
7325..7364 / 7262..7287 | 1.03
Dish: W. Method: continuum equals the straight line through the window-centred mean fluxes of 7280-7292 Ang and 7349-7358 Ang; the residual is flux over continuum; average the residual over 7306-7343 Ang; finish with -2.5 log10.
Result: -0.01 mag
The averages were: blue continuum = 1.66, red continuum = 1.64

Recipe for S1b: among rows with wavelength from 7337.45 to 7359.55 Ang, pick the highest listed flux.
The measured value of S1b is 1.739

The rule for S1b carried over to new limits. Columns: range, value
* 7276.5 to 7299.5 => 1.743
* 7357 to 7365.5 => 1.587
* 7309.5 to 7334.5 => 1.811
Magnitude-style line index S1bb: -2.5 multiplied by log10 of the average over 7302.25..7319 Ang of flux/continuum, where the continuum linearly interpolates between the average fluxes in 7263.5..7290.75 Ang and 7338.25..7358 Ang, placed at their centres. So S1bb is 0.04 mag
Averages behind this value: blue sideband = 1.66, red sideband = 1.67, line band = 1.61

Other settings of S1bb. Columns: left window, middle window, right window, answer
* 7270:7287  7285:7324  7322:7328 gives 0.00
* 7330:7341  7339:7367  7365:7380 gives 0.05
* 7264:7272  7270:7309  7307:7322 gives -0.01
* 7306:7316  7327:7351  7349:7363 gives -0.10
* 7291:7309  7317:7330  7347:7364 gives -0.04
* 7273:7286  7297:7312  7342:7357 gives -0.03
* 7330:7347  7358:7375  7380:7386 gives 0.11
